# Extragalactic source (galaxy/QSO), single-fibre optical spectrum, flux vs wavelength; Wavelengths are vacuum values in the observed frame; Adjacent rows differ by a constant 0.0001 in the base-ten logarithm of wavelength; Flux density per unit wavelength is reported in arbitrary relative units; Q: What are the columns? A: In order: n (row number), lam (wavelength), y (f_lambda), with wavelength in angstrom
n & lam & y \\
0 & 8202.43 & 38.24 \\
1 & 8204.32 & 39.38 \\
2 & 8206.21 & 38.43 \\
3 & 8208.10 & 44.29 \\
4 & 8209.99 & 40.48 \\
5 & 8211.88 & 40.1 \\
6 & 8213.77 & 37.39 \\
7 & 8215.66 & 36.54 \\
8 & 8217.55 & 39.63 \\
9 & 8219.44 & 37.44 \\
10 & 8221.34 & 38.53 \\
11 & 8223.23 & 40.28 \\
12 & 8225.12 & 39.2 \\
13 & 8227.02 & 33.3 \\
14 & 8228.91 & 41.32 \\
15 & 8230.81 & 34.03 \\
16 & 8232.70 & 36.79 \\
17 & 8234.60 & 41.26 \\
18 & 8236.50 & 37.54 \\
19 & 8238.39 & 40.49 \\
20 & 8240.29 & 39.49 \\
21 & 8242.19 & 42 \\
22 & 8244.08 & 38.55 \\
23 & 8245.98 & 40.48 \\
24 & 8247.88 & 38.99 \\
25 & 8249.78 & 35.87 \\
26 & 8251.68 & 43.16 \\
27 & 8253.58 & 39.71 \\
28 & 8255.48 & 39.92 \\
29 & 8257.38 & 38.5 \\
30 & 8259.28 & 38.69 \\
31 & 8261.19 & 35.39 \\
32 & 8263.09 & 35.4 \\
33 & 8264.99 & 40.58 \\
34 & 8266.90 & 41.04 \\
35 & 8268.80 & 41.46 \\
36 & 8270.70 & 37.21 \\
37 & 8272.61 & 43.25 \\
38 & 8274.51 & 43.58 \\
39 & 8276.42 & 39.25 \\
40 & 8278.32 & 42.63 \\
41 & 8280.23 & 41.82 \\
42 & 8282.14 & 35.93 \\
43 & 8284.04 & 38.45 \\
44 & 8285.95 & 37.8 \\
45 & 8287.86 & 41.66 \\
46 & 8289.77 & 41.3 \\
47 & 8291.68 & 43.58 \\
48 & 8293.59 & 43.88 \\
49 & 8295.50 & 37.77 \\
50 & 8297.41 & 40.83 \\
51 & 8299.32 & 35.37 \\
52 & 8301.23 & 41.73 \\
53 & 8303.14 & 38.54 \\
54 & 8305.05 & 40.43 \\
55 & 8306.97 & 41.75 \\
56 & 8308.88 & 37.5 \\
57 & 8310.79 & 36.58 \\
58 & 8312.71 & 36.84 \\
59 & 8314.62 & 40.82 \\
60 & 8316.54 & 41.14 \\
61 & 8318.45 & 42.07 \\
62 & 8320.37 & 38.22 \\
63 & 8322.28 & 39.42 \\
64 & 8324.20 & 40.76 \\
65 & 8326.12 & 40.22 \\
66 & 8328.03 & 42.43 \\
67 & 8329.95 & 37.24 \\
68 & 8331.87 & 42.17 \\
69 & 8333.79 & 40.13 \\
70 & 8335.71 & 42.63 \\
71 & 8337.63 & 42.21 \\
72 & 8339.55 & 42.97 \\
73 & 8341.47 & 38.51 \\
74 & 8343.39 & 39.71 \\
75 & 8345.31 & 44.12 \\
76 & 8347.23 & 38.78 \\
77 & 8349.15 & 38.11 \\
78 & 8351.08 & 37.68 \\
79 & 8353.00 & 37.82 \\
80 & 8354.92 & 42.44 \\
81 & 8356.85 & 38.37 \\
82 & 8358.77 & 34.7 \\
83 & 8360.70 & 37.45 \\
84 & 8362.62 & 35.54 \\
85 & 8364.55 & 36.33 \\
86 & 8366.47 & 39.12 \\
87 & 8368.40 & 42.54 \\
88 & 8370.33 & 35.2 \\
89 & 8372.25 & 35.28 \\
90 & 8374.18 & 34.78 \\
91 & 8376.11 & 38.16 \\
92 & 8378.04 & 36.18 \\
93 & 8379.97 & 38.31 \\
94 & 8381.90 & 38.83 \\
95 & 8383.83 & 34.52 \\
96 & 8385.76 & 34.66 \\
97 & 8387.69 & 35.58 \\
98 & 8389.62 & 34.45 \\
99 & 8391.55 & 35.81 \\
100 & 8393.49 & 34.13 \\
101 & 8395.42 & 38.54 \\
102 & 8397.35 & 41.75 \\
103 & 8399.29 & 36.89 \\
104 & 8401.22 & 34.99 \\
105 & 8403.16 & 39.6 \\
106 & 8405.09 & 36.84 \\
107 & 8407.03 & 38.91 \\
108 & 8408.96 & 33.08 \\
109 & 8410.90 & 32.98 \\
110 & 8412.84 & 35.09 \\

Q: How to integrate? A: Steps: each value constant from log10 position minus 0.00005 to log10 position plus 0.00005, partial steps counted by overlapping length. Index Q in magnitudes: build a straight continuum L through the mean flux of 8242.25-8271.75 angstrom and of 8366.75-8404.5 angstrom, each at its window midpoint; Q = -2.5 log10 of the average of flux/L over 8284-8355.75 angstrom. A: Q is -0.06 mag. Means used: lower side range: 39.1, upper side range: 36.9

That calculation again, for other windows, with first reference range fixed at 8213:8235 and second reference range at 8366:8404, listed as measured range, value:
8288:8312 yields -0.071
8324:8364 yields -0.070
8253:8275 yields -0.051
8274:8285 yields -0.072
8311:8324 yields -0.065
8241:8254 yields -0.058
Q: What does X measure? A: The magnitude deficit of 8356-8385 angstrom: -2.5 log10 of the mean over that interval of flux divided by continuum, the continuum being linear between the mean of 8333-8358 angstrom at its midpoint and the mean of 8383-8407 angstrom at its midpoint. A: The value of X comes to 0.04 mag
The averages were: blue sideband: 40.2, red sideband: 36.6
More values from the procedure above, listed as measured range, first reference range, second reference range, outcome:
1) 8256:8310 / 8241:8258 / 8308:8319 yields -0.01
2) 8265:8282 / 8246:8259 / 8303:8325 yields -0.04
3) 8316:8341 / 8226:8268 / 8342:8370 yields -0.06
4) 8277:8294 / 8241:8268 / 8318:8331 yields -0.03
